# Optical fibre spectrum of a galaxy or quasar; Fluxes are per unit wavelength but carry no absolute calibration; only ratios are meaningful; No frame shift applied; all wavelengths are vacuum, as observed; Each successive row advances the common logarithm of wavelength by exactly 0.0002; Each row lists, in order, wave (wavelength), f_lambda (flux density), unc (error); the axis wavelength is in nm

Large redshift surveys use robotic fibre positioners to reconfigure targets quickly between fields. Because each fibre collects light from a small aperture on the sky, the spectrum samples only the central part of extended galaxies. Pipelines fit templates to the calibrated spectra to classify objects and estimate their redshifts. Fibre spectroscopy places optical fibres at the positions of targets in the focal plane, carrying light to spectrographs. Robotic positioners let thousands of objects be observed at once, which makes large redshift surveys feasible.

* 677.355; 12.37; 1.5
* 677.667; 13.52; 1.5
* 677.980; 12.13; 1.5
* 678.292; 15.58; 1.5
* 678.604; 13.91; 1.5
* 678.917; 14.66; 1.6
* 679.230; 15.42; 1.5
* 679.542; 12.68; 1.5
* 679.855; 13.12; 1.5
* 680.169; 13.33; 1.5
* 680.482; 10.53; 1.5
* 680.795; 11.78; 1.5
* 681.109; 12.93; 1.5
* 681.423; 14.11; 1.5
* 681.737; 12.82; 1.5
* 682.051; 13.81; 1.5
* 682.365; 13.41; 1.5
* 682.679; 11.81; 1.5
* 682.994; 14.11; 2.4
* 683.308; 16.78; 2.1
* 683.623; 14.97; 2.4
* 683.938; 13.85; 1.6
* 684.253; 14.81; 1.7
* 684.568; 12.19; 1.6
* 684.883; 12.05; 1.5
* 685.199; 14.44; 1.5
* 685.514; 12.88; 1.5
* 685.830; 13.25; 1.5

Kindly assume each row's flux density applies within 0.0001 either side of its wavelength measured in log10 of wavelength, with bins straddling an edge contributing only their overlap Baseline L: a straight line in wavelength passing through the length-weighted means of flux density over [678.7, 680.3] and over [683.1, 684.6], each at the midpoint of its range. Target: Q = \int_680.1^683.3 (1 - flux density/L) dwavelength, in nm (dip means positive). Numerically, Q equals 0.28 nm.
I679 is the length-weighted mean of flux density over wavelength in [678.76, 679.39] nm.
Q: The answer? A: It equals 15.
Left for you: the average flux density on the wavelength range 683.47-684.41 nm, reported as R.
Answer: 14.5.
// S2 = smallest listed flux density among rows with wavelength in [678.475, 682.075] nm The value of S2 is 10.53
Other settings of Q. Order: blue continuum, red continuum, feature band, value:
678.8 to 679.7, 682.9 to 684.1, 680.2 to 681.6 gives 0.202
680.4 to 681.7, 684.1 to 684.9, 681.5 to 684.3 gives -0.250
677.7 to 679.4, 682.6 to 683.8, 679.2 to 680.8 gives 0.185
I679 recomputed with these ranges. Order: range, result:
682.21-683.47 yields 14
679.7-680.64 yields 12.3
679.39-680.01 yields 12.9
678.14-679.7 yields 14.5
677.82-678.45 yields 13.9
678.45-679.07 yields 14.3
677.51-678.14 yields 12.8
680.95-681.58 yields 13.5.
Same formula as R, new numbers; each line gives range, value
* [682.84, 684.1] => 14.9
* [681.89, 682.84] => 13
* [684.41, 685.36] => 12.9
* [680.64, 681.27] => 12.4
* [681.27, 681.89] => 13.5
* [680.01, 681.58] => 12.5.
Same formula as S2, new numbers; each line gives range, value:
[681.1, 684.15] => 11.81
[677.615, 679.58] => 12.13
